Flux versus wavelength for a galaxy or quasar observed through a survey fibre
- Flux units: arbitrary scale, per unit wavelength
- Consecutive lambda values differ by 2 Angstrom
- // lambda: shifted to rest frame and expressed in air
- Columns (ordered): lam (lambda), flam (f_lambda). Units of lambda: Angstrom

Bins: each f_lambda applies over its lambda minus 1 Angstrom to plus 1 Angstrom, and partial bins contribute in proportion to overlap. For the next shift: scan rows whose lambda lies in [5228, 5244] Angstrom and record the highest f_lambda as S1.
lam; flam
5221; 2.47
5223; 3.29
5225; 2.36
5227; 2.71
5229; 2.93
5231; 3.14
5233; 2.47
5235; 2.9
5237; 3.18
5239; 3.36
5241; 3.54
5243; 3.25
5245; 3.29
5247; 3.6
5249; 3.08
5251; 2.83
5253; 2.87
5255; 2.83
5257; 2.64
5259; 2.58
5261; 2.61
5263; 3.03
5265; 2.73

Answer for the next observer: 3.54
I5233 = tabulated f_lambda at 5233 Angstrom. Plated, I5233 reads 2.47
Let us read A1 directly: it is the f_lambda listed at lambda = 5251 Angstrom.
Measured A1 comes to 2.83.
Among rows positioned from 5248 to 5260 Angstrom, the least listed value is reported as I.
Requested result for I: 2.58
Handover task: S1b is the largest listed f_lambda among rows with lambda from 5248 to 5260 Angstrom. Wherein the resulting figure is 3.08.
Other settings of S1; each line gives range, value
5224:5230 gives 2.93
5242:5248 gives 3.6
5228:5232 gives 3.14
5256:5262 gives 2.64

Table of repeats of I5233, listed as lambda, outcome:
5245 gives 3.29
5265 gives 2.73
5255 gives 2.83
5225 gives 2.36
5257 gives 2.64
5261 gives 2.61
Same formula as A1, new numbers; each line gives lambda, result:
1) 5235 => 2.9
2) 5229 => 2.93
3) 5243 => 3.25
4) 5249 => 3.08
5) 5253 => 2.87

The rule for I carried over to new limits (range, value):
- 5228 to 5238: 2.47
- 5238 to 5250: 3.08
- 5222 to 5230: 2.36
